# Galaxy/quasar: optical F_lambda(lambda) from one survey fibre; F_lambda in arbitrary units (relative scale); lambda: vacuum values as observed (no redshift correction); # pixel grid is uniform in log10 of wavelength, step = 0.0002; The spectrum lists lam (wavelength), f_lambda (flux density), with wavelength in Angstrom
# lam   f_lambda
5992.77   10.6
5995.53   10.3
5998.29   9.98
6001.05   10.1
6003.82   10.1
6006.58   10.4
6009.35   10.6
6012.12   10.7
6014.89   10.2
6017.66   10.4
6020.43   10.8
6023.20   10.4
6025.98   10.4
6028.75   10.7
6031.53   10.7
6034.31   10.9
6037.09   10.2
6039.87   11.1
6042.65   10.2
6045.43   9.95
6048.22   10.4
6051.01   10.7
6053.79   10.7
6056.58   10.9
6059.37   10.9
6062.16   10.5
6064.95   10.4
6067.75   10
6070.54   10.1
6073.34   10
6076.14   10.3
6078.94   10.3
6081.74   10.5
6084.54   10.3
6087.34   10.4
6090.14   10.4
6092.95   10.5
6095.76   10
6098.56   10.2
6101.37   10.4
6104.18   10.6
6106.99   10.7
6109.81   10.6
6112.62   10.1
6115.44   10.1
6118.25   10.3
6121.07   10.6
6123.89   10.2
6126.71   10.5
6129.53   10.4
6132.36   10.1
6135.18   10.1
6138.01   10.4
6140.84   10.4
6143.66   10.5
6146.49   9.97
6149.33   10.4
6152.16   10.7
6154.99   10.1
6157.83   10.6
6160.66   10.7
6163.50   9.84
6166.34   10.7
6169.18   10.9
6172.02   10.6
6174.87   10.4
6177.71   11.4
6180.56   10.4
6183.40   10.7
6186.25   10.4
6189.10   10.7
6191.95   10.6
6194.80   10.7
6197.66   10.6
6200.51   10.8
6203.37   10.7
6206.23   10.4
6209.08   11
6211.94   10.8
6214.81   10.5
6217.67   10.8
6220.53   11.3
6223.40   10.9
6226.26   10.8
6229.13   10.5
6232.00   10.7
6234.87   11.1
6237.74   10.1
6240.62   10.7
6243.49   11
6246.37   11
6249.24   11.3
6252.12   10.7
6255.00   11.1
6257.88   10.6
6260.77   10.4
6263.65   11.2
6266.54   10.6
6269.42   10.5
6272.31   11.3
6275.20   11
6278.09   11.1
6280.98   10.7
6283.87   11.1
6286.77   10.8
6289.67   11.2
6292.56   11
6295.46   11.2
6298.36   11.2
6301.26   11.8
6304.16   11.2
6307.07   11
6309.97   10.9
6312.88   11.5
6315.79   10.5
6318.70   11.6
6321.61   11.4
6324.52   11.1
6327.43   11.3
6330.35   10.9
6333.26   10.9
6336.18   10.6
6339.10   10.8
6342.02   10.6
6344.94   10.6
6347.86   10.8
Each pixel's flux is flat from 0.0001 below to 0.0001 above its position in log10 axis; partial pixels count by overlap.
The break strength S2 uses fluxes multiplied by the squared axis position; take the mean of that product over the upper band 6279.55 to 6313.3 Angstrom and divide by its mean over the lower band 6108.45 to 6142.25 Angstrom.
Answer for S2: 1.14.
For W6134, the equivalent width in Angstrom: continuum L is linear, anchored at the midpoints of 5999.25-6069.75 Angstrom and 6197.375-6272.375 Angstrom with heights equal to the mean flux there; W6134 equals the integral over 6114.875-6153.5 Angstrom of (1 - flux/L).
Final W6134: 1.1 Angstrom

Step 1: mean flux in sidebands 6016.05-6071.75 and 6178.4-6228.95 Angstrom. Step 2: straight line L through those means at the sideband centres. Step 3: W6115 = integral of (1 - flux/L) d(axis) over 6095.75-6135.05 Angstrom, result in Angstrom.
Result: 1.0 Angstrom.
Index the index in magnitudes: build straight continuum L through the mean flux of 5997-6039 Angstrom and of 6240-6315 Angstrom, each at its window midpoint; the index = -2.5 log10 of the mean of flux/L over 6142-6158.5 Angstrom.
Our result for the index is 0.037 mag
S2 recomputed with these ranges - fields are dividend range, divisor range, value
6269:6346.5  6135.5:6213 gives 1.09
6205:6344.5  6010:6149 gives 1.12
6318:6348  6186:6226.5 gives 1.06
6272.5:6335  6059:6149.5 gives 1.15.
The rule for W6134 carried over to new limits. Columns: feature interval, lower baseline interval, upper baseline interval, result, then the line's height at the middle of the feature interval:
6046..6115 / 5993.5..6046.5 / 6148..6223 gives 0.7 Angstrom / 10.5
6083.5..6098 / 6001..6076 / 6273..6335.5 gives 0.4 Angstrom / 10.6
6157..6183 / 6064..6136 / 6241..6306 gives -0.1 Angstrom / 10.6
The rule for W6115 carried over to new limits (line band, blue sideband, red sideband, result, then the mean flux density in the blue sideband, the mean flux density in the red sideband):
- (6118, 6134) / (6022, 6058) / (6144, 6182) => 0.27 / 10.6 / 10.5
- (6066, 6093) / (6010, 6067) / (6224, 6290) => 0.85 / 10.6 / 10.8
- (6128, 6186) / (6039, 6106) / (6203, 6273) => 0.77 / 10.4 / 10.8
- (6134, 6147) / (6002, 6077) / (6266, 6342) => 0.47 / 10.5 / 11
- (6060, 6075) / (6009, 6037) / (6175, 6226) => 0.52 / 10.6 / 10.7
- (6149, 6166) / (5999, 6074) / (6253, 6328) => 0.52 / 10.5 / 11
